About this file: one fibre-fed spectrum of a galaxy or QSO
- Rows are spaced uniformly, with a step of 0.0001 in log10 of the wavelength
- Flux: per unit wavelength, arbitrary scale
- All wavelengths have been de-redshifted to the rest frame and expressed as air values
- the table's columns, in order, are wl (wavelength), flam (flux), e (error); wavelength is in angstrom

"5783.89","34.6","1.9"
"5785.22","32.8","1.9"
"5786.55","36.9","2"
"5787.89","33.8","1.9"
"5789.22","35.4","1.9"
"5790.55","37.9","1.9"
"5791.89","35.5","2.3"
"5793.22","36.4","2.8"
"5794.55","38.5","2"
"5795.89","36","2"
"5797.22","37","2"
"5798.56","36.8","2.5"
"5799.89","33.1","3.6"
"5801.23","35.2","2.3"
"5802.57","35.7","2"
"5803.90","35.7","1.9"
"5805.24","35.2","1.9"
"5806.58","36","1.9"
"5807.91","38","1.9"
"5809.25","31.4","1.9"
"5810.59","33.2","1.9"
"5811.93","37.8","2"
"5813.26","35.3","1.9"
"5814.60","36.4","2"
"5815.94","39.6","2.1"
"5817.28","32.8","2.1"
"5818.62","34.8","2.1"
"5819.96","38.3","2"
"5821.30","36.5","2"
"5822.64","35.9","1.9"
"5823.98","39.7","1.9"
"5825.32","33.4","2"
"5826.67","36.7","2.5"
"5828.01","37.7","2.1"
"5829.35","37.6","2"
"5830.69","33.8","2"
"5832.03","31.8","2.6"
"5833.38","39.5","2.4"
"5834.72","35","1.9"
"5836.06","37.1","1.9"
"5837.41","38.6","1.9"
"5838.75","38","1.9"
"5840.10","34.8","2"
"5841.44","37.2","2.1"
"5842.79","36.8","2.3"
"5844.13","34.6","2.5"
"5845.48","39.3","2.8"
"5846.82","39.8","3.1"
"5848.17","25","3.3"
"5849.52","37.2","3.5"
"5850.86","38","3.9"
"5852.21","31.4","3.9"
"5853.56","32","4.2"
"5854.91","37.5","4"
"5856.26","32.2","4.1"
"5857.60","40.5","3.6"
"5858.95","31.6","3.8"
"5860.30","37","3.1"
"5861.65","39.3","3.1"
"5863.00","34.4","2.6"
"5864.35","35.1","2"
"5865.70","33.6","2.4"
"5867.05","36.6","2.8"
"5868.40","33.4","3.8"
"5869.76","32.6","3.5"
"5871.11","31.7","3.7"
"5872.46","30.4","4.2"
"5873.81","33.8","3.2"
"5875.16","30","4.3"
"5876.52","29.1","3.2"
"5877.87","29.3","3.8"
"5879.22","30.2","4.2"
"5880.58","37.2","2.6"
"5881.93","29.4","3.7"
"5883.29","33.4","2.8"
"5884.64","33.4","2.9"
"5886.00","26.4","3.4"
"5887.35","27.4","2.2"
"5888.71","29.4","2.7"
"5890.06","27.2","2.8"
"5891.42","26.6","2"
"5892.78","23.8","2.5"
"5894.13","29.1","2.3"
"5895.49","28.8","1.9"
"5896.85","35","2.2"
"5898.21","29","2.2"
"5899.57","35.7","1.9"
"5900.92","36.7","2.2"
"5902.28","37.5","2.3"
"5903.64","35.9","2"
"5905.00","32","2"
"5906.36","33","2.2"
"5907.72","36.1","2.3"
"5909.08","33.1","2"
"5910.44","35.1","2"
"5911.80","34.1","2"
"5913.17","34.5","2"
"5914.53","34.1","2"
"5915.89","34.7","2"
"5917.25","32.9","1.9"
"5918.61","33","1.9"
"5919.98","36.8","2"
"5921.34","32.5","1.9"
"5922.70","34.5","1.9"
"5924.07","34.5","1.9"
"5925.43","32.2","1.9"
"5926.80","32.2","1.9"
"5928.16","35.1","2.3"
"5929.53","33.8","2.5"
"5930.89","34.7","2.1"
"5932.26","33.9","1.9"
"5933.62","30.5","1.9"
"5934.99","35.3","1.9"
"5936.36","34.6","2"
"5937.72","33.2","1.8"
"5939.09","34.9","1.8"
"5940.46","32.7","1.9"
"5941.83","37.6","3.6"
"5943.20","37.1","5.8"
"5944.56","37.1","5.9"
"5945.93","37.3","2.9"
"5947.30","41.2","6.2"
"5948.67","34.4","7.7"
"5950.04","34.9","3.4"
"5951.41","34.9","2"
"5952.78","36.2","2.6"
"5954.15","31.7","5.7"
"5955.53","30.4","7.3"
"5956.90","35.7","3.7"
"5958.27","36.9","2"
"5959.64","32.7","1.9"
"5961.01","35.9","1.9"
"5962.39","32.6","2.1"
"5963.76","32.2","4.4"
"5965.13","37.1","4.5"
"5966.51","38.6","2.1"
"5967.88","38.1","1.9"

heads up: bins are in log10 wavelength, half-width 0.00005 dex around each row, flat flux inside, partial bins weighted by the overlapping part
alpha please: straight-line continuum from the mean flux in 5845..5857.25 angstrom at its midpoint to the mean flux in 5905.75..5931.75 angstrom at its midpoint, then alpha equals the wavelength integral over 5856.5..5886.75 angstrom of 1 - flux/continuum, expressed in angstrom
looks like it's 1.3 angstrom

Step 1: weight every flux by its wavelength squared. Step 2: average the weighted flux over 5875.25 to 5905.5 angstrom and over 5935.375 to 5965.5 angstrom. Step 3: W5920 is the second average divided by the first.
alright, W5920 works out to 1.2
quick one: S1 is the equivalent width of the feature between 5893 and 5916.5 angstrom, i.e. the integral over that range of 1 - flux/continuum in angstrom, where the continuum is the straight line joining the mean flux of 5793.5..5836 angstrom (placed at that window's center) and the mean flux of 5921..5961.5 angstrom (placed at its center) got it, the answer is 1.0 angstrom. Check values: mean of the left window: 36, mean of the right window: 34.6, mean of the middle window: 33.6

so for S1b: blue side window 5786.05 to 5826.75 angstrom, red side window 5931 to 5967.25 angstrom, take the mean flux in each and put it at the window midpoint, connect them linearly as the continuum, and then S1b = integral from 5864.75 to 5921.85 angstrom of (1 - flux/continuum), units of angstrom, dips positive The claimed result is 5.0 angstrom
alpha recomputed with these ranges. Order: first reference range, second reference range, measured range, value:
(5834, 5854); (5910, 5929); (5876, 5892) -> 2.2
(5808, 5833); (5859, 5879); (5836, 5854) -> -0.6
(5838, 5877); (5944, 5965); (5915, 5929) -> 0.4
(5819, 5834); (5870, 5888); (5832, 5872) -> -2.0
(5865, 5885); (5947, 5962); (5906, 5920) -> -0.3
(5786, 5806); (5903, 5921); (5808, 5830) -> -0.3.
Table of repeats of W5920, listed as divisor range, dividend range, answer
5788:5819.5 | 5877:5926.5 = 0.93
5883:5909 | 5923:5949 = 1.12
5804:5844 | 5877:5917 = 0.91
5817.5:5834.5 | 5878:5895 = 0.83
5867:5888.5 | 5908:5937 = 1.10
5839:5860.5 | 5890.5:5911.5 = 0.94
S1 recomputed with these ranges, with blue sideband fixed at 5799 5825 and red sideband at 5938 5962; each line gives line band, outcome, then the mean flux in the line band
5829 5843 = -0.24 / 36.3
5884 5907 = 2.92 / 31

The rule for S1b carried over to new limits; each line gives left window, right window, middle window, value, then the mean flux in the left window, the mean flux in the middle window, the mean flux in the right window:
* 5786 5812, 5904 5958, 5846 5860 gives 0.2 angstrom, 35.7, 34.6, 34.4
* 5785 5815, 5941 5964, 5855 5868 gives 0.0 angstrom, 35.7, 35.6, 35.3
